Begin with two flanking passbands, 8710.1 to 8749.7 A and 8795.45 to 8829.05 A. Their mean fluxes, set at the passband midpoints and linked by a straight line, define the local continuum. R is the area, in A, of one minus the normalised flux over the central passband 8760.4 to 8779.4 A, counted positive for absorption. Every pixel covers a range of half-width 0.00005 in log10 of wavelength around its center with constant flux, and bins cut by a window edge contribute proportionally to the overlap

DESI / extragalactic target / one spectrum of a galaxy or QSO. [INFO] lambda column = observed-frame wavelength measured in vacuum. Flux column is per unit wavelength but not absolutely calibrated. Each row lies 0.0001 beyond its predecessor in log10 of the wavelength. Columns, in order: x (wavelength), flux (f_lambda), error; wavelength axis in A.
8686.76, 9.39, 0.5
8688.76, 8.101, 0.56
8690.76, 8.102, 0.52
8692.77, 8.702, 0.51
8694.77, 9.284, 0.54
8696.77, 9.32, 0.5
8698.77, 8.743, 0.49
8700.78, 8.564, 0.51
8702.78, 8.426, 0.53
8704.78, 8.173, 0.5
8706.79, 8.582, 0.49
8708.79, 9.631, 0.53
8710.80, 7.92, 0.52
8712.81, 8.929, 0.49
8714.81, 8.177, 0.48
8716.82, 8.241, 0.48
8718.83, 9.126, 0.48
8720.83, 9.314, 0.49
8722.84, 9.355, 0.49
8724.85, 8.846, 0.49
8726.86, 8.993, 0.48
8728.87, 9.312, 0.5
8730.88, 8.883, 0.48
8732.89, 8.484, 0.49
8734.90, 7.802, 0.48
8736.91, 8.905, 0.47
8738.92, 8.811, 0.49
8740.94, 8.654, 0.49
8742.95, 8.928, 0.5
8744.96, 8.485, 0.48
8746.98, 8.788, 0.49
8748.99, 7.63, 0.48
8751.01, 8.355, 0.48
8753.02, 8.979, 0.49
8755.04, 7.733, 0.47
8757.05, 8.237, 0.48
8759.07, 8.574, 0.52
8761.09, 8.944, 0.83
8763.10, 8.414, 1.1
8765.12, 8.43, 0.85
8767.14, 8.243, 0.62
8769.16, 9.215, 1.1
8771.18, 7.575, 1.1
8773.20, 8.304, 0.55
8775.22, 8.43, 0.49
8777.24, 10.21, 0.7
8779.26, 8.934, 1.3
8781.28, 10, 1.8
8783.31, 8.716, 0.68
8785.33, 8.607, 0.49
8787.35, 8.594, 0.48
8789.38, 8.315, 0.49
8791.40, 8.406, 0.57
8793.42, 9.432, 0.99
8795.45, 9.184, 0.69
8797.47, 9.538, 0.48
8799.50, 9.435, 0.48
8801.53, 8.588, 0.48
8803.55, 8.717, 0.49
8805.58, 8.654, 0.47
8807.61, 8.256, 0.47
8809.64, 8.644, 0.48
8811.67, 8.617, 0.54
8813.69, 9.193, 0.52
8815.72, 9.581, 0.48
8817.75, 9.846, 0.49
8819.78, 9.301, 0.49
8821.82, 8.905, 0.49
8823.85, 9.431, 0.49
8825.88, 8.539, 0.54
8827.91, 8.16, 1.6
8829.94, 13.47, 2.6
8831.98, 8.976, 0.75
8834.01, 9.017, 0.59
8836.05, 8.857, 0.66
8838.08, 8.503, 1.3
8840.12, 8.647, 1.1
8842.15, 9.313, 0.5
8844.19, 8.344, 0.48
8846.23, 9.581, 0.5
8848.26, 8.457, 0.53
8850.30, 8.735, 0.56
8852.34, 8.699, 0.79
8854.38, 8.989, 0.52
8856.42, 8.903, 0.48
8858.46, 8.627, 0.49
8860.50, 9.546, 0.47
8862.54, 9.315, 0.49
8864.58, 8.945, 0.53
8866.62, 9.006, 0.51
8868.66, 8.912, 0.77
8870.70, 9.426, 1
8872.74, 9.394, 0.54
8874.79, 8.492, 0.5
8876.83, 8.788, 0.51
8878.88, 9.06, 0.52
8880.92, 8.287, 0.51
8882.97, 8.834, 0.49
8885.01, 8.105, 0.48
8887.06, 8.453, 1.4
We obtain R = 0.4 A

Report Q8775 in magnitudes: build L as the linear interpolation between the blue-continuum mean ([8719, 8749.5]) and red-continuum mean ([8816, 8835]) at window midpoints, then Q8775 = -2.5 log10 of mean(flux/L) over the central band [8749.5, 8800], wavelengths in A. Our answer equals 0.05 mag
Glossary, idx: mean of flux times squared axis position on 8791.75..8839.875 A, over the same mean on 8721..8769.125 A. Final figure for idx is 1.1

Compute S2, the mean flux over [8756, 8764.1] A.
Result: 8.55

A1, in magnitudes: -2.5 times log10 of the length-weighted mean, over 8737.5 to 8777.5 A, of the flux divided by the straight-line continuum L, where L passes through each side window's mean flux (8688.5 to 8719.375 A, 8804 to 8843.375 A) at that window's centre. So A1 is 0.04 mag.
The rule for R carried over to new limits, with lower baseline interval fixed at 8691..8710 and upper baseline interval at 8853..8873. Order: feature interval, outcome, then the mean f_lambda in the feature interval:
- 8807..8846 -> -0.6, 9.15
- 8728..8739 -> 0.2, 8.69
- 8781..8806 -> 0.1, 8.91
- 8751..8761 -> 0.5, 8.43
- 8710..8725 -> 0.1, 8.74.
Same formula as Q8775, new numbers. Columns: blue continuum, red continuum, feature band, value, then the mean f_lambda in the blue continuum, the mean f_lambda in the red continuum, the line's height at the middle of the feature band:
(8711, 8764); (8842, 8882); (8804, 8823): -0.02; 8.64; 8.93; 8.82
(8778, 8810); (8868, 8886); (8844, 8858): 0.00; 8.89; 8.81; 8.84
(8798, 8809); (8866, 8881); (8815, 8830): -0.07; 8.76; 8.96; 8.81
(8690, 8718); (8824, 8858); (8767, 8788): 0.01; 8.63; 9.08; 8.87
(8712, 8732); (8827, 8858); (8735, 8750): 0.05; 8.92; 9.1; 8.95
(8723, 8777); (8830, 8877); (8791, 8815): -0.01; 8.57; 9.03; 8.81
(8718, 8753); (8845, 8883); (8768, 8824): -0.01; 8.75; 8.95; 8.84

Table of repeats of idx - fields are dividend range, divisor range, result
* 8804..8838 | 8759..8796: 1.06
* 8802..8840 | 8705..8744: 1.06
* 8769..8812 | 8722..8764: 1.04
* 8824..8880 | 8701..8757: 1.08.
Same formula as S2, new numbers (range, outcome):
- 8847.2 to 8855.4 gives 8.73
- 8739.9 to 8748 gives 8.71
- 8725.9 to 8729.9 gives 9.15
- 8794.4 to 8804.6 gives 9.09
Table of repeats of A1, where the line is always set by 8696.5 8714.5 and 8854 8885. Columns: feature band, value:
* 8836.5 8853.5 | 0.013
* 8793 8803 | -0.046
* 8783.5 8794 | 0.019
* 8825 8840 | -0.053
